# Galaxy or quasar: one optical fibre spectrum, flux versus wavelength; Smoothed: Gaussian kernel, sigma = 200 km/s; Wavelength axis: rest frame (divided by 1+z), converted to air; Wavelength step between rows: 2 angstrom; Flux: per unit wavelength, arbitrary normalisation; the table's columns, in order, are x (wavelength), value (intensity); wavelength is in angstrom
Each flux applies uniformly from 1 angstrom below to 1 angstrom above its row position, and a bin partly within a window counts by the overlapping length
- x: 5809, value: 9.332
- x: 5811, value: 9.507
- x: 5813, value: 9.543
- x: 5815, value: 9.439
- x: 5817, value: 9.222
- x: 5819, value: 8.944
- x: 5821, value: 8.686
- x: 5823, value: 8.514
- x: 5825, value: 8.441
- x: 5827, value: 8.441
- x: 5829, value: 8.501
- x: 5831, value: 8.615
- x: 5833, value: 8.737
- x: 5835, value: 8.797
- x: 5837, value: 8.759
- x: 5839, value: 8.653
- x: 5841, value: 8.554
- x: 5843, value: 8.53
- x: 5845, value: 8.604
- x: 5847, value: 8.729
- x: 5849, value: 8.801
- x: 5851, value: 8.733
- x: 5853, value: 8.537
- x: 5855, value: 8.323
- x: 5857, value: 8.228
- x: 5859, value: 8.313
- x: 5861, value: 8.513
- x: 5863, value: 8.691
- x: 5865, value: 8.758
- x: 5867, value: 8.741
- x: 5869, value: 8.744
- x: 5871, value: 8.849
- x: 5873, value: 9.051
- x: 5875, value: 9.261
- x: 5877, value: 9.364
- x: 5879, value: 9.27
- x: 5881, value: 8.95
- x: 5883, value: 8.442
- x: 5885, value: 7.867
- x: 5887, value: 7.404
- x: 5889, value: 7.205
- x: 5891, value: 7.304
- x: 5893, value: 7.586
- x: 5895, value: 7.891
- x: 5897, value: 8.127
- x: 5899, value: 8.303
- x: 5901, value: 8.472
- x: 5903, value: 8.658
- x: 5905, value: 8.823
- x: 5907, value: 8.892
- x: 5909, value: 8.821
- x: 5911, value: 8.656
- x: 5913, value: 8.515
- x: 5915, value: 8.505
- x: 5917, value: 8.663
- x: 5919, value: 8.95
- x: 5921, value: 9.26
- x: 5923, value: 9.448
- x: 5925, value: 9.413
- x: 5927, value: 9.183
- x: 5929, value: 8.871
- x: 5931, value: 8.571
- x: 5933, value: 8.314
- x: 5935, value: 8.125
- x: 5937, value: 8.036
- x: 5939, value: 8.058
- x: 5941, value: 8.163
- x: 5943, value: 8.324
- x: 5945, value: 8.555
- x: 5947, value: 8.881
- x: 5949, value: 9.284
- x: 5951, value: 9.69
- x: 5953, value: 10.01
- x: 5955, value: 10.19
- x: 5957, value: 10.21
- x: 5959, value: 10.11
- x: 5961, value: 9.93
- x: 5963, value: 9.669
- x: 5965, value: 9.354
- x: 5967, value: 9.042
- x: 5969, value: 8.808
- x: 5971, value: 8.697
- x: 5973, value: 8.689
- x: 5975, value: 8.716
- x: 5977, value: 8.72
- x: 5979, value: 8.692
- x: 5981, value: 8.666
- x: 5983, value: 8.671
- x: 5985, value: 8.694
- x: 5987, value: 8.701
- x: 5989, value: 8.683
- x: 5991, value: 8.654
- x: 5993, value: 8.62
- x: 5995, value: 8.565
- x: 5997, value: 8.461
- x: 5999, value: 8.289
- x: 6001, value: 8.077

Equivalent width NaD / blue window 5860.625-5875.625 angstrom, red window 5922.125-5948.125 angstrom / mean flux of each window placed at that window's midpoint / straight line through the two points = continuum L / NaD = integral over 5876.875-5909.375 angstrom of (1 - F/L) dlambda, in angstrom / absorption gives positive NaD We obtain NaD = 1.7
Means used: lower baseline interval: 8.83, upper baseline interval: 8.61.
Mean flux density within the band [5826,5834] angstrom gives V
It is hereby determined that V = 8.57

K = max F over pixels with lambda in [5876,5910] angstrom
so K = 9.364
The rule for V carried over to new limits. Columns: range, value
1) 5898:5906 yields 8.56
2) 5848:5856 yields 8.6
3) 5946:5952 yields 9.29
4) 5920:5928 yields 9.33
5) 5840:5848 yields 8.6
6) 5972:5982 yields 8.7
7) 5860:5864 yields 8.6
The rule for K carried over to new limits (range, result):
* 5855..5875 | 9.261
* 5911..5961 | 10.21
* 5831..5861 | 8.801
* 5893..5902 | 8.472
